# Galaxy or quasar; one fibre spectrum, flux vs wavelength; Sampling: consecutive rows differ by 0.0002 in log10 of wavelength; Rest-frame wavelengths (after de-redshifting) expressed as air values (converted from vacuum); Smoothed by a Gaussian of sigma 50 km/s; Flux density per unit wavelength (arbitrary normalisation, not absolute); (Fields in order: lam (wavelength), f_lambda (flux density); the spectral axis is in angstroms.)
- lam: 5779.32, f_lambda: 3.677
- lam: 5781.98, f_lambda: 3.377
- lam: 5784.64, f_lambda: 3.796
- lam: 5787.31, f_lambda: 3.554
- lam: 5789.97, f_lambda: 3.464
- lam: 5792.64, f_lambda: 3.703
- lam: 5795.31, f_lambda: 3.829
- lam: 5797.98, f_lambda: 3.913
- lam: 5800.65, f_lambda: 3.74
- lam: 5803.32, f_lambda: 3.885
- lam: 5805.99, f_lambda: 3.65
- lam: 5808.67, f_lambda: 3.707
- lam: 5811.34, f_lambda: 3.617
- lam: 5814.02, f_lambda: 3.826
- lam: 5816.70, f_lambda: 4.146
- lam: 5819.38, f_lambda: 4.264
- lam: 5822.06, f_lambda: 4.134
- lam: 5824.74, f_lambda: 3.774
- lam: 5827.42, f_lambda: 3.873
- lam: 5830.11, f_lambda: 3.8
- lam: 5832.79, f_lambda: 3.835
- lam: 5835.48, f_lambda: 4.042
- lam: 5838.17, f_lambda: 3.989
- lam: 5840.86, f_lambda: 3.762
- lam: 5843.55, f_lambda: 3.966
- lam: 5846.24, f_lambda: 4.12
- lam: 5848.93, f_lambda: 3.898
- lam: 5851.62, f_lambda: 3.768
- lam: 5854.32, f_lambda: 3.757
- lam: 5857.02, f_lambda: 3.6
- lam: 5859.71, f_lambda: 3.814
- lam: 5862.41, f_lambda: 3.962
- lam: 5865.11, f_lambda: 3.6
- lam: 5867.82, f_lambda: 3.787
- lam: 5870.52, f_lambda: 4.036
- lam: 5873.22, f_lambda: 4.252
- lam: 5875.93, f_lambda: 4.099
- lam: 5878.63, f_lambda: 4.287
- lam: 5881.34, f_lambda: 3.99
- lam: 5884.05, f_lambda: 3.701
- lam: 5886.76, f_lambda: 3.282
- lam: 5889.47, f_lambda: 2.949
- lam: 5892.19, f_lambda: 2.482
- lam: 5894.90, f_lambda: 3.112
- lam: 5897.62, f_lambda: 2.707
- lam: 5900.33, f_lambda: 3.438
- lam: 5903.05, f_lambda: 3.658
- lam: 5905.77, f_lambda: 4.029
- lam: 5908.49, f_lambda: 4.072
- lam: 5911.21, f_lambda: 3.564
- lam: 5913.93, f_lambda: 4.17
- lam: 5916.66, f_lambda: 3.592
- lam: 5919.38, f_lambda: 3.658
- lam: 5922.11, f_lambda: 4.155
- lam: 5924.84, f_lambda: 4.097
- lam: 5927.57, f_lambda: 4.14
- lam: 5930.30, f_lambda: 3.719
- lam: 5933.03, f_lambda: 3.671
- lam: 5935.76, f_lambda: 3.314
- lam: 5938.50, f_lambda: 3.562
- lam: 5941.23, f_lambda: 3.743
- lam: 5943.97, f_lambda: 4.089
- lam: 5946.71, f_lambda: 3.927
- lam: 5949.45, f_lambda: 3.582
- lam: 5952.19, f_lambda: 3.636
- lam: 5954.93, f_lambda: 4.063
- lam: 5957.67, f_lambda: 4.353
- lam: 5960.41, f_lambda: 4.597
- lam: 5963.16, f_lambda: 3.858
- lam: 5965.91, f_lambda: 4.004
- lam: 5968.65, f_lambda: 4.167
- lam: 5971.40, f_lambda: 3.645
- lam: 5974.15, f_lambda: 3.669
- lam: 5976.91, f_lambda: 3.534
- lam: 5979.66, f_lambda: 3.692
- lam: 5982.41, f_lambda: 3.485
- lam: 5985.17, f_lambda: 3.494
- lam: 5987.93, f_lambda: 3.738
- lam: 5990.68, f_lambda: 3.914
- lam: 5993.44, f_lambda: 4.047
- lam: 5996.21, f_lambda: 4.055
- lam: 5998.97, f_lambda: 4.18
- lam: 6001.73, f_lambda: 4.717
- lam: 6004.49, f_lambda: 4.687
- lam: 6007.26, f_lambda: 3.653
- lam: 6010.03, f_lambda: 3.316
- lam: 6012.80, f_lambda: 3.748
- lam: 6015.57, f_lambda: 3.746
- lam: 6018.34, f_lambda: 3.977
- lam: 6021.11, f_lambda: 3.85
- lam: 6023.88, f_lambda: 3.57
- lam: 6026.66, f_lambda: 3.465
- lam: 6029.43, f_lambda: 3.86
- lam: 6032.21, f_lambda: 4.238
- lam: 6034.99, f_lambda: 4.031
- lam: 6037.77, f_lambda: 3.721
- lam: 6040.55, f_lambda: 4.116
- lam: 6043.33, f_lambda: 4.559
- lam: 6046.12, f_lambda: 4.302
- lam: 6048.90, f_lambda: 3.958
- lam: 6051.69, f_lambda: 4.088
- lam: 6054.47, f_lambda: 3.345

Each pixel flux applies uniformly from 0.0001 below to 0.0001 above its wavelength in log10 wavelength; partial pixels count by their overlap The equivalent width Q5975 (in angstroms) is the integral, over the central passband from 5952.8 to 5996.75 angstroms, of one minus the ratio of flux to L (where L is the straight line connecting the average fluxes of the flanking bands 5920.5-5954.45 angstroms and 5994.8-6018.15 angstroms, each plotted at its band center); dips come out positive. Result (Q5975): 0.3 angstroms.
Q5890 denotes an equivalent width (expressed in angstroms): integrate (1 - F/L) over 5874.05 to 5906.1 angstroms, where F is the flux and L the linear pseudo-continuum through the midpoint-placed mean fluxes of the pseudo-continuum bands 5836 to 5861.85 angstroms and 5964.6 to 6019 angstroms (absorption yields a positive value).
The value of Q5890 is 3.3 angstroms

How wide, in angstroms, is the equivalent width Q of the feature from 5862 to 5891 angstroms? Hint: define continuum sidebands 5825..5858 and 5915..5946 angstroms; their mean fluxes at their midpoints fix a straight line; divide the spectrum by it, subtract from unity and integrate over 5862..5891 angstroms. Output 0.3 angstroms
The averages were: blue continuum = 3.87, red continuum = 3.8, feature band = 3.8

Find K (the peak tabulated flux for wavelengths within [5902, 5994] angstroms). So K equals 4.597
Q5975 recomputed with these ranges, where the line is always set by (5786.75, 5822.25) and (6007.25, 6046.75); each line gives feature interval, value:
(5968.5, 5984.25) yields 0.8 angstroms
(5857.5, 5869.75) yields 0.1 angstroms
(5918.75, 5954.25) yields 0.5 angstroms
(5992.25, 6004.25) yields -1.3 angstroms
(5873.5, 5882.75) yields -0.7 angstroms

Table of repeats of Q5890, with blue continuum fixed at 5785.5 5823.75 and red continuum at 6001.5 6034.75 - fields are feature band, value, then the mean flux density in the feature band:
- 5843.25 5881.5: -0.9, 3.93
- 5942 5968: -1.0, 4.01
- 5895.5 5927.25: 0.9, 3.74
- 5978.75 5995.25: 0.6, 3.74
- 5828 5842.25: -0.2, 3.88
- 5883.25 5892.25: 1.6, 3.15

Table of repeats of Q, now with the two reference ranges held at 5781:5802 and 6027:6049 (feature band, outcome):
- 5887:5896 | 2.2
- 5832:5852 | -0.9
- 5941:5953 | 0.4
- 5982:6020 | 0.9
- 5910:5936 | 0.4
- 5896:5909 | 1.1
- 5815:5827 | -1.1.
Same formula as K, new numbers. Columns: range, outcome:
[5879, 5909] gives 4.072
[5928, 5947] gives 4.089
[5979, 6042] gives 4.717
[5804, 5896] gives 4.287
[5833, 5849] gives 4.12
